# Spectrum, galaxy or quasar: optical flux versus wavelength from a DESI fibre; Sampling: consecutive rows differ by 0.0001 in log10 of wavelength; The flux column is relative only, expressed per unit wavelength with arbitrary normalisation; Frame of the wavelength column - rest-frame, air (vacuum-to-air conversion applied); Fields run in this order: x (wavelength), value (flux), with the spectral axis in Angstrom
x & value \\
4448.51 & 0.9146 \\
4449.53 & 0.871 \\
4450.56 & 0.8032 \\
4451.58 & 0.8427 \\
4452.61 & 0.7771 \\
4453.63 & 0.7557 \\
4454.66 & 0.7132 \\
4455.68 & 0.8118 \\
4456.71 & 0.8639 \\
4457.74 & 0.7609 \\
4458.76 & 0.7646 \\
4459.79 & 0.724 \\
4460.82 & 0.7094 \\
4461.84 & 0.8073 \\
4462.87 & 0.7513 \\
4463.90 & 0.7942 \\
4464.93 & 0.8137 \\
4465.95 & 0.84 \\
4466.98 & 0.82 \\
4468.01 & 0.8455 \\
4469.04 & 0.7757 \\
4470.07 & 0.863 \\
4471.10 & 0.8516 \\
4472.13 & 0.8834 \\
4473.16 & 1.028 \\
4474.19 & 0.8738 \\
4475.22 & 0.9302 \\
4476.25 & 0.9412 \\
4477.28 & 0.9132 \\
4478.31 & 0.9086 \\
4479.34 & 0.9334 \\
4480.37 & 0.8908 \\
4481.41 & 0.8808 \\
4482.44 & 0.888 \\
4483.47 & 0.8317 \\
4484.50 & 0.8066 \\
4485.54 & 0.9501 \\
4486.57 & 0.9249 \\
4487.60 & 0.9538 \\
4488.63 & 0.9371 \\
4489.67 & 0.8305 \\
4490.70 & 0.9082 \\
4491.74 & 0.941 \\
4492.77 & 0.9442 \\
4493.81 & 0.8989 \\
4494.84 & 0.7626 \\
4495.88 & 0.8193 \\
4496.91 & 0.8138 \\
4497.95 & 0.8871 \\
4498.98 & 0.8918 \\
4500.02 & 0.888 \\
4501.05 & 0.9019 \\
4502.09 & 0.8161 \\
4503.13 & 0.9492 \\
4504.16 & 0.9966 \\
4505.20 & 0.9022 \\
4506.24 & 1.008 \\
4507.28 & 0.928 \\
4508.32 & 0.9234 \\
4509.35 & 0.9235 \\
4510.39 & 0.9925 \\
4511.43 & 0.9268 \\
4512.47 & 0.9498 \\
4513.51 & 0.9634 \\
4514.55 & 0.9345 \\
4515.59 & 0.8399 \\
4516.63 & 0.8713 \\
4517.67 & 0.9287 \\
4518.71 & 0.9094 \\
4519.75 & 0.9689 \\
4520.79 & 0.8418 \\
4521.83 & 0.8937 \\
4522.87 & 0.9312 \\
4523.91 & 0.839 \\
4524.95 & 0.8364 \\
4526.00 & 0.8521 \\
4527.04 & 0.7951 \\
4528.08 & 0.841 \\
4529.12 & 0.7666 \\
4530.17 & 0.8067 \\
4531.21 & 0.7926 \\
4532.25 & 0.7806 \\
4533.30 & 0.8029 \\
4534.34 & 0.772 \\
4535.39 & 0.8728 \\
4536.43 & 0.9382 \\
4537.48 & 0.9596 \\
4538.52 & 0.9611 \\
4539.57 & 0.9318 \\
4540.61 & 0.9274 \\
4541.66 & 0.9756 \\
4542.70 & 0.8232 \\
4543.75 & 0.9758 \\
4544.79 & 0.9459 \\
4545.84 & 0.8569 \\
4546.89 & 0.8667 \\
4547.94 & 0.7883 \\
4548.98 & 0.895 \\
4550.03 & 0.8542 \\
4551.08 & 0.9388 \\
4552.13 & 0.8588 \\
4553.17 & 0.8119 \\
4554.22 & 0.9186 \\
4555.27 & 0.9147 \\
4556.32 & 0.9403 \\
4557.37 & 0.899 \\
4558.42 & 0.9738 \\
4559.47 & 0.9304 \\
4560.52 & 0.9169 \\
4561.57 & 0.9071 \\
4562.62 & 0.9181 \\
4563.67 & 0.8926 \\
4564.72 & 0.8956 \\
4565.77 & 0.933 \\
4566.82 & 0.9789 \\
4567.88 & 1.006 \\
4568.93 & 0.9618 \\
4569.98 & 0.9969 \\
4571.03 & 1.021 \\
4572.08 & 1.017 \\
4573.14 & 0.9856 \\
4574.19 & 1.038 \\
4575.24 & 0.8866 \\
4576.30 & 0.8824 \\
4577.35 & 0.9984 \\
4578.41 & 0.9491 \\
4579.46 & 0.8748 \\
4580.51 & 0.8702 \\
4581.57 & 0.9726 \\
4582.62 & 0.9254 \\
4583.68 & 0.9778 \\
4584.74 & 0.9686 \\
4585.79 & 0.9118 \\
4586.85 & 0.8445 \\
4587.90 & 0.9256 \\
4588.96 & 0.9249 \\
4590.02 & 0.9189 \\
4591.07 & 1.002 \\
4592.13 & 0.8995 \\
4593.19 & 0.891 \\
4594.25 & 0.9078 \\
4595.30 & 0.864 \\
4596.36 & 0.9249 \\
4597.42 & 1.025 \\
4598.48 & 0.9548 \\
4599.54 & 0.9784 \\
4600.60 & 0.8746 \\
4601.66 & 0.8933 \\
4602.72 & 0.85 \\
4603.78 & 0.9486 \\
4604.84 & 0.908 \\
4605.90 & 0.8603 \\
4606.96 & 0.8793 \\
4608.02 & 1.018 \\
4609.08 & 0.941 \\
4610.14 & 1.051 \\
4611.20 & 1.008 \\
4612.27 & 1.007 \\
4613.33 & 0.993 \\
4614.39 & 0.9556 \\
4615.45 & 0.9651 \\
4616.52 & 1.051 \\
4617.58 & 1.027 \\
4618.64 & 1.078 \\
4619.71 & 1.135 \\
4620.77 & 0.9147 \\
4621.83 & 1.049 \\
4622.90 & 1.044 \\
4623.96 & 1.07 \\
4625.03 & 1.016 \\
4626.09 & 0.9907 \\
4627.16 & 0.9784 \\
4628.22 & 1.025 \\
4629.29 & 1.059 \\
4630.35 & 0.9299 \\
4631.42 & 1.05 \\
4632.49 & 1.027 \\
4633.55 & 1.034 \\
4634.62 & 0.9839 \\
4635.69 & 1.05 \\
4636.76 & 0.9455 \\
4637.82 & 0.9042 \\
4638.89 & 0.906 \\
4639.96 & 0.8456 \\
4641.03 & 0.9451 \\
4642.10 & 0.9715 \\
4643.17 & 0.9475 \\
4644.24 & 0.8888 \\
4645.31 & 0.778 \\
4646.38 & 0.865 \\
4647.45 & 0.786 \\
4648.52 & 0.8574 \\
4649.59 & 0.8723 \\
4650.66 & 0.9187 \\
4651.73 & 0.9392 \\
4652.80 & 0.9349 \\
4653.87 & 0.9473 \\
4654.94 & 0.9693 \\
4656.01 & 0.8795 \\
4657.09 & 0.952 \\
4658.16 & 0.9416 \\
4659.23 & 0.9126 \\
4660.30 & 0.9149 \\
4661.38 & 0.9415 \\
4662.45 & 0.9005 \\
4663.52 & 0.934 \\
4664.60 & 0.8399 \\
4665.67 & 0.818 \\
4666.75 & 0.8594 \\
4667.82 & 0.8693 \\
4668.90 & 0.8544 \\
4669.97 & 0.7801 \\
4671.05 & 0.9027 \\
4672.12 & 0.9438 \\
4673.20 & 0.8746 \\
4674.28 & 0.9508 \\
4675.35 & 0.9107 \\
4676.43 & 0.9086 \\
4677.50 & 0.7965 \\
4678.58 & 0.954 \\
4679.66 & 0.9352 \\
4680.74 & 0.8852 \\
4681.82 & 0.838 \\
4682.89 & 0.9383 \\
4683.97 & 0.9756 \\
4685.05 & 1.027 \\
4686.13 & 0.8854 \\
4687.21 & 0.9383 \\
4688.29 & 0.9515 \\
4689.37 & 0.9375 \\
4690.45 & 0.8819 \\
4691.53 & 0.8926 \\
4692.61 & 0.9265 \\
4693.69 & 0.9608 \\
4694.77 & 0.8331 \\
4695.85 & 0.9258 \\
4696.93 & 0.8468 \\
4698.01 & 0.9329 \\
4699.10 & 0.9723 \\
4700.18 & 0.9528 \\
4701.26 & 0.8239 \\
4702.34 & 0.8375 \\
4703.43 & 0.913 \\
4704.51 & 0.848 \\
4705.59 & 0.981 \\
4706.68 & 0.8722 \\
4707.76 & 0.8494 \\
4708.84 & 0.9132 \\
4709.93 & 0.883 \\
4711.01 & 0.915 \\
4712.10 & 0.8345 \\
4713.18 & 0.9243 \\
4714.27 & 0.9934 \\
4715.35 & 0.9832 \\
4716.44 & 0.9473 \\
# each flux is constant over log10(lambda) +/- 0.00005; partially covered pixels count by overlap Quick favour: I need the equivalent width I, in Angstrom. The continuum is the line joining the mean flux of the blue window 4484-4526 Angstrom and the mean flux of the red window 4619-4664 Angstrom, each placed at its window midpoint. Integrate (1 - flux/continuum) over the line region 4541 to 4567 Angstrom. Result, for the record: 0.5 Angstrom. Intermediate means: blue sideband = 0.903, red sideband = 0.952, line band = 0.904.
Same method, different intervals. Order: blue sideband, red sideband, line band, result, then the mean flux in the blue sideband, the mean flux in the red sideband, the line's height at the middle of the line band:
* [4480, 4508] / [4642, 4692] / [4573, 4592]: -0.8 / 0.894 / 0.902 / 0.898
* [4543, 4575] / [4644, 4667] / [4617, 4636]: -2.6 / 0.927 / 0.894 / 0.904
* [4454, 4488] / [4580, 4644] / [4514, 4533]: 0.7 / 0.849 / 0.963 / 0.892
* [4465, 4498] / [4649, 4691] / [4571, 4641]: -5.0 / 0.883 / 0.908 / 0.899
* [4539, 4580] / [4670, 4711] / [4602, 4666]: -2.6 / 0.925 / 0.907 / 0.915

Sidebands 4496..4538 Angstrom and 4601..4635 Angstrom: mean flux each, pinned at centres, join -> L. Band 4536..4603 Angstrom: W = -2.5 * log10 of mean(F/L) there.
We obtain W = 0.017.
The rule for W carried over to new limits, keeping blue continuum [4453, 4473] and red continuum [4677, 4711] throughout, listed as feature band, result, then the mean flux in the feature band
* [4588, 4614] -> -0.09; 0.938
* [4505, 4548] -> -0.08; 0.89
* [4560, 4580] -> -0.12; 0.951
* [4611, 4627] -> -0.17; 1.02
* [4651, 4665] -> -0.04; 0.924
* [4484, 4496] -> -0.10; 0.892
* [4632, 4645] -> -0.08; 0.951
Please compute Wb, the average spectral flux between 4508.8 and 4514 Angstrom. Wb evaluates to 0.952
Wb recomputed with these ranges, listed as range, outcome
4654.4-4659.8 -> 0.932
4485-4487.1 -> 0.936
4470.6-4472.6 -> 0.867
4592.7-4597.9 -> 0.922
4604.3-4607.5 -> 0.884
